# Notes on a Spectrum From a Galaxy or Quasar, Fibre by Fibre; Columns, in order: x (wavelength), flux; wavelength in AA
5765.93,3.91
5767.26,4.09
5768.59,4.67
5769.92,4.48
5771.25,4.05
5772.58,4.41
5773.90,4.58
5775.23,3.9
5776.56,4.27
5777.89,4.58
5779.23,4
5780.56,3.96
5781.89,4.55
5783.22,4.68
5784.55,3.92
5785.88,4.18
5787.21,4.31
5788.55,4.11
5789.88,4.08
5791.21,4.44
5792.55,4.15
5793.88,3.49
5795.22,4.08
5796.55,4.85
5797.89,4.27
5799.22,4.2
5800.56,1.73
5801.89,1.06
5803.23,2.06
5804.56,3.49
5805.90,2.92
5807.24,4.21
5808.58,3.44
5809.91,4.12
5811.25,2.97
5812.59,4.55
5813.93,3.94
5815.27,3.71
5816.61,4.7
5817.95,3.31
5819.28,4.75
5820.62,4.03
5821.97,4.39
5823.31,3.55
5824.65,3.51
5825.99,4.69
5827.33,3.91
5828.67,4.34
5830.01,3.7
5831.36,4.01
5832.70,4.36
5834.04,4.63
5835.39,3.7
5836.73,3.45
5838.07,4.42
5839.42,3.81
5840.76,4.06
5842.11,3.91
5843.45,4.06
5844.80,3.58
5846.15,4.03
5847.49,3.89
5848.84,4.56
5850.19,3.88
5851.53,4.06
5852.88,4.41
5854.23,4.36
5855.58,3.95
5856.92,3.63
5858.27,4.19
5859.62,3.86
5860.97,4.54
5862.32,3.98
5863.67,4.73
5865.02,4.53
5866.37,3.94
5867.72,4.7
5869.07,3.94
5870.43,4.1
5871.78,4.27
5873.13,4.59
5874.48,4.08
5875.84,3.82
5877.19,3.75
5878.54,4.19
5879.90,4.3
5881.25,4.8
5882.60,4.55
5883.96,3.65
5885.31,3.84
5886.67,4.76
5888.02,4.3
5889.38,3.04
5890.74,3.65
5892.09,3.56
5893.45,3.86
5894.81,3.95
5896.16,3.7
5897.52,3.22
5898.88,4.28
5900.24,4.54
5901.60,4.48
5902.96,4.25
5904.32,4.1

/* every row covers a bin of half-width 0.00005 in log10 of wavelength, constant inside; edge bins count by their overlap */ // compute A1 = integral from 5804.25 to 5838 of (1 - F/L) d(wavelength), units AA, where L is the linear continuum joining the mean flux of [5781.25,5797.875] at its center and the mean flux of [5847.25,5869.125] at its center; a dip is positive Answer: 2.16 AA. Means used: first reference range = 4.24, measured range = 3.95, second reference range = 4.2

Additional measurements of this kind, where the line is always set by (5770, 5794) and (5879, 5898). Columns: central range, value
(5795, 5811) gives 3.2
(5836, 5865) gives -0.2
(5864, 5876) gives -0.8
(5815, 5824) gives 0.1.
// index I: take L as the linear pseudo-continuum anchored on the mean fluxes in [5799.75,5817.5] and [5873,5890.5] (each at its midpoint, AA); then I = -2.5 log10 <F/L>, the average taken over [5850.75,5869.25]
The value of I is -0.09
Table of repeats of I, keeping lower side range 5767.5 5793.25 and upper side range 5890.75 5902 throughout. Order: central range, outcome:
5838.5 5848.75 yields 0.035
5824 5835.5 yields 0.002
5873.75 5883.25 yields -0.064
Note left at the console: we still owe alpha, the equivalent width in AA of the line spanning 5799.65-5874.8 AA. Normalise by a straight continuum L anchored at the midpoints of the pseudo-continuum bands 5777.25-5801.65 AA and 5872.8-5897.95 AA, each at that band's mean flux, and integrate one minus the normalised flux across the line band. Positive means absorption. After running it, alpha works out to 1.6 AA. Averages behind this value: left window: 4.03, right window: 3.98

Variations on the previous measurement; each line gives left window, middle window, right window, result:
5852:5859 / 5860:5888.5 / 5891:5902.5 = -1.6 AA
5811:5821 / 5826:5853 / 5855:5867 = 0.3 AA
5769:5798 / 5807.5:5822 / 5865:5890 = 0.8 AA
